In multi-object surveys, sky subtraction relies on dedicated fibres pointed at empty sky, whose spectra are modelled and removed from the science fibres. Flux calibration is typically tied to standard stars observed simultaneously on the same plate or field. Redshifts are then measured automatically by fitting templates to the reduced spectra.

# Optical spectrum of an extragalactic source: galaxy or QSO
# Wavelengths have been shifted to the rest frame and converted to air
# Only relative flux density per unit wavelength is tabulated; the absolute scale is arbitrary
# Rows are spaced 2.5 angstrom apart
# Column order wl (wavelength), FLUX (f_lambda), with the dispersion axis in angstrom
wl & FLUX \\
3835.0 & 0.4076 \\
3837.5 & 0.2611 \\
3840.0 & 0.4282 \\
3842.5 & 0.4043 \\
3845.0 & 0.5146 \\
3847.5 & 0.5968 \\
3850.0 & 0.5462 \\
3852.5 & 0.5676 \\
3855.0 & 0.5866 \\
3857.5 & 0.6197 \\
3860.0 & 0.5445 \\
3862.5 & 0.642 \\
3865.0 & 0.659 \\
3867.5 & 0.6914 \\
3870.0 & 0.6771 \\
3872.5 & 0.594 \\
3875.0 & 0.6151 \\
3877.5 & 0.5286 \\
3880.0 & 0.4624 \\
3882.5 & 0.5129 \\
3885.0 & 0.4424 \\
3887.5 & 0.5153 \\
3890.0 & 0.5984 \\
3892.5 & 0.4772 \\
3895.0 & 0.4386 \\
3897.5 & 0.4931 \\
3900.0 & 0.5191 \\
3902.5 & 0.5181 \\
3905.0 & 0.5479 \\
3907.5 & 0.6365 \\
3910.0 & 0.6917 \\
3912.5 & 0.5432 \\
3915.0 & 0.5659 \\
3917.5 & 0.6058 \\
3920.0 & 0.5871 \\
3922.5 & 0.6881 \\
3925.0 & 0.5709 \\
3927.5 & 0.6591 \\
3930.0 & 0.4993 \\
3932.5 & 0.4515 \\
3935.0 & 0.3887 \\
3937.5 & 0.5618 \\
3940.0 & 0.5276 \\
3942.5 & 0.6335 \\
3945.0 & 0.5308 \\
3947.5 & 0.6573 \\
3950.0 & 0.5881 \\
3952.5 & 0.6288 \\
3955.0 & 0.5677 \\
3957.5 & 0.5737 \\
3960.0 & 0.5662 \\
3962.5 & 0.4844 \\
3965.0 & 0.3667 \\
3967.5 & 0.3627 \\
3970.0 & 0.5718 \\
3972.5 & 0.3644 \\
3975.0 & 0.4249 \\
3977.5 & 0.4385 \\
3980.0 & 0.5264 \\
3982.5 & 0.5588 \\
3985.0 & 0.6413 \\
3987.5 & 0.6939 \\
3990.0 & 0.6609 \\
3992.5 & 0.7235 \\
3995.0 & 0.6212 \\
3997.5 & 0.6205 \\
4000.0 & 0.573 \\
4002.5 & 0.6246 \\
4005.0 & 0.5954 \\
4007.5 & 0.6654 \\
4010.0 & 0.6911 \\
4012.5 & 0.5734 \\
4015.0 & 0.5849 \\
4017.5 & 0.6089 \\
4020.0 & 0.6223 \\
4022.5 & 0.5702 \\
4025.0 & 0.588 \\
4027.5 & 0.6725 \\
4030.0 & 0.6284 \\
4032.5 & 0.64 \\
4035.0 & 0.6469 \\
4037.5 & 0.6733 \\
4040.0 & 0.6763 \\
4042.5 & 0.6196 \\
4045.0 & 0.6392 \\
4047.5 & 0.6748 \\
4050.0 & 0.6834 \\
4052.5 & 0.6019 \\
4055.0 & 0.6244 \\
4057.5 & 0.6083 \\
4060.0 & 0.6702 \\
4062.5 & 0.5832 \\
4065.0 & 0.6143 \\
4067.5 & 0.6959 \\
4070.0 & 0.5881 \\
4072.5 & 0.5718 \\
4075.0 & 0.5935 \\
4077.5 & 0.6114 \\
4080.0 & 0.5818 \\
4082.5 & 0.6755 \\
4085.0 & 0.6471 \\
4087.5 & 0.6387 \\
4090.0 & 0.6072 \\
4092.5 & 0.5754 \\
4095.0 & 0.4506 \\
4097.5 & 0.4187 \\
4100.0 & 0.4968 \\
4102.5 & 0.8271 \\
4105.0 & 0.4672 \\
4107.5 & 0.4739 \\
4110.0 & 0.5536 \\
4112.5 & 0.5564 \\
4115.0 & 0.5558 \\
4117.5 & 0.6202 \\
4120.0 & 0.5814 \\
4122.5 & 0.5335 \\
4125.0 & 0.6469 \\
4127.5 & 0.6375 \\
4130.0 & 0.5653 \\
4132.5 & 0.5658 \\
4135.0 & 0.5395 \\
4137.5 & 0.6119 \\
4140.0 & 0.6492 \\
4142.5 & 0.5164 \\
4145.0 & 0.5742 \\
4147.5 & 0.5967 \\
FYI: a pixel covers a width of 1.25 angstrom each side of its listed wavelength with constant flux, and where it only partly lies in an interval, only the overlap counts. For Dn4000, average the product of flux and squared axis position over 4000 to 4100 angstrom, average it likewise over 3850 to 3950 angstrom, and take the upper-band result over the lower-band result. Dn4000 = 1.17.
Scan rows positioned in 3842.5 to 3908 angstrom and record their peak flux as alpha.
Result 0.6914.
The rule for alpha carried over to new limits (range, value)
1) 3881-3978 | 0.6917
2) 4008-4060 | 0.6911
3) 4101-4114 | 0.8271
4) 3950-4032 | 0.7235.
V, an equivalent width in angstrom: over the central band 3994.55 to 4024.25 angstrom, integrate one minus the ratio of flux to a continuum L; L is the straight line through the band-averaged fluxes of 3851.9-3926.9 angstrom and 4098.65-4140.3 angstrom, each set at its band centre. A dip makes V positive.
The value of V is -1.9 angstrom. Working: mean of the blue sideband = 0.572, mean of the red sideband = 0.579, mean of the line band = 0.612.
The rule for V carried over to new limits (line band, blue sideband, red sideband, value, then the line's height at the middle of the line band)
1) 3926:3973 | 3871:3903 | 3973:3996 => 2.43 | 0.558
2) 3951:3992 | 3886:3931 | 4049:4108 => 3.23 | 0.576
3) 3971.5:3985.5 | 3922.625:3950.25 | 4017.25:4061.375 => 2.44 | 0.589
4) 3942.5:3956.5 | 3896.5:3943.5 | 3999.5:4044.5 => -0.40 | 0.581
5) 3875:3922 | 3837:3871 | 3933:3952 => 1.16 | 0.556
